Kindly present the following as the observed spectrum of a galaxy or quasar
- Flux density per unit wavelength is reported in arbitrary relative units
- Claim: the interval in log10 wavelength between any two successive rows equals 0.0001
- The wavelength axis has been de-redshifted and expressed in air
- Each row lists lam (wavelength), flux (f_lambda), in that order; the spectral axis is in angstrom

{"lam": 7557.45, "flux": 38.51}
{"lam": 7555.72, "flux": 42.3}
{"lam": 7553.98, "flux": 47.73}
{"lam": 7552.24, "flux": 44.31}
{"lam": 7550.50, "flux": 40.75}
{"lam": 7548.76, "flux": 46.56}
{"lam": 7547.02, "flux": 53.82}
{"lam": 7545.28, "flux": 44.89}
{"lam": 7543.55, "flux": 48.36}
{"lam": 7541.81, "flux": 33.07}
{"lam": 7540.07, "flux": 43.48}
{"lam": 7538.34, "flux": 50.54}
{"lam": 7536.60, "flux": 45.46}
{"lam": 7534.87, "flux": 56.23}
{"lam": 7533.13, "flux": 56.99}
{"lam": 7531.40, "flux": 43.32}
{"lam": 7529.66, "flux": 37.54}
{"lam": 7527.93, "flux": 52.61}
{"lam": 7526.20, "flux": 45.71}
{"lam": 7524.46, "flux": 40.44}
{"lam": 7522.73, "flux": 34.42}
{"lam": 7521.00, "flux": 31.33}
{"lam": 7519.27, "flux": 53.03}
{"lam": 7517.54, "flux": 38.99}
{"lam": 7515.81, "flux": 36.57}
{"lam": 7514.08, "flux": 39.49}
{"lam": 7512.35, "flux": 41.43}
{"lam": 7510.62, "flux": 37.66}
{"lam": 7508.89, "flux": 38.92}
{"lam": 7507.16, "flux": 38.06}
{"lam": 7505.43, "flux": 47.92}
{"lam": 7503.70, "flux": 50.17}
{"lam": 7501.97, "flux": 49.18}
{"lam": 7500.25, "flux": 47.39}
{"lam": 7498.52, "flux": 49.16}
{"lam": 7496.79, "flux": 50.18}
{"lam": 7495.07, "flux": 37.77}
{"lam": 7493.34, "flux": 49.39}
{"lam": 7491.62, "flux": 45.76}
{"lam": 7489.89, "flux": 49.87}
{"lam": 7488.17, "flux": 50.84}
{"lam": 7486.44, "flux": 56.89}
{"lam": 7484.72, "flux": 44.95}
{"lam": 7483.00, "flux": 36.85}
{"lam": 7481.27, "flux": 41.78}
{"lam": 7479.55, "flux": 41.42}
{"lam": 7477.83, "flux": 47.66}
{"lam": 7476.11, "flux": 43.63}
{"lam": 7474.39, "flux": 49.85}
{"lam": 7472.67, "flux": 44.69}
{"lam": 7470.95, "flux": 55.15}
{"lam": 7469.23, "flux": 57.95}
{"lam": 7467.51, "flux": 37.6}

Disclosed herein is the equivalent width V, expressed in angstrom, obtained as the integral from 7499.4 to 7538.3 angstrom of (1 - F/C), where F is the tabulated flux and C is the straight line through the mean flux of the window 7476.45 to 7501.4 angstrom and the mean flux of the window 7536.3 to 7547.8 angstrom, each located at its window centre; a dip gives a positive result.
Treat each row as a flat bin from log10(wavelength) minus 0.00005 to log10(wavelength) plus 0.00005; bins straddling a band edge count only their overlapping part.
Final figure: 1.7 angstrom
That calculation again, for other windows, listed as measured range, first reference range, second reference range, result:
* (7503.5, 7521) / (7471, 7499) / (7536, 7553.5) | 1.7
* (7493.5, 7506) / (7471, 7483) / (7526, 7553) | -0.5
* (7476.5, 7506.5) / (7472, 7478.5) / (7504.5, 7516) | -2.3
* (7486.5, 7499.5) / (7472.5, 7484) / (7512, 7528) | -1.7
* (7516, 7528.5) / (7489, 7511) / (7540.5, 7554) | 0.9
